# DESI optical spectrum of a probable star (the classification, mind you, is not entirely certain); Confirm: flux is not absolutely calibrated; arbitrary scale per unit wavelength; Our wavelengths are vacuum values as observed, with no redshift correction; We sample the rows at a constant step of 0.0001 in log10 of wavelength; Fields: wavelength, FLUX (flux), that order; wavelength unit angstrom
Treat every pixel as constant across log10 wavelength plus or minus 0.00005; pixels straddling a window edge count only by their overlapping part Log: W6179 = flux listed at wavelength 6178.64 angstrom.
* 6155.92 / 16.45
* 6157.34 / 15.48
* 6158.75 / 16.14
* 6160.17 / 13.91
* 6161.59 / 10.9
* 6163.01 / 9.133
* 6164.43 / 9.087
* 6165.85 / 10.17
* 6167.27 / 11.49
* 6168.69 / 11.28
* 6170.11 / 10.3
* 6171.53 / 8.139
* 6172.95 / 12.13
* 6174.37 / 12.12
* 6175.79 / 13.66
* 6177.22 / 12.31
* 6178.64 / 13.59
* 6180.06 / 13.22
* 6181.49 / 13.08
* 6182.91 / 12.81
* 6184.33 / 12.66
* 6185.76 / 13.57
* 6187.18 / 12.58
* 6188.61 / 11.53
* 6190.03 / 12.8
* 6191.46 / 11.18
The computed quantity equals 13.59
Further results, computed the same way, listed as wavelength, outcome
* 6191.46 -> 11.18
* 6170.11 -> 10.3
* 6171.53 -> 8.139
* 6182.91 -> 12.81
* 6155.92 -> 16.45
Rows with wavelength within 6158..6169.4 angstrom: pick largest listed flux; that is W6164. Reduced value 16.14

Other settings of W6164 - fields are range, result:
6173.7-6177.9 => 13.66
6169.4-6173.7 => 12.13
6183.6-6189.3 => 13.57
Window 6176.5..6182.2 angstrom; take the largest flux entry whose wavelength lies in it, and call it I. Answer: 13.59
